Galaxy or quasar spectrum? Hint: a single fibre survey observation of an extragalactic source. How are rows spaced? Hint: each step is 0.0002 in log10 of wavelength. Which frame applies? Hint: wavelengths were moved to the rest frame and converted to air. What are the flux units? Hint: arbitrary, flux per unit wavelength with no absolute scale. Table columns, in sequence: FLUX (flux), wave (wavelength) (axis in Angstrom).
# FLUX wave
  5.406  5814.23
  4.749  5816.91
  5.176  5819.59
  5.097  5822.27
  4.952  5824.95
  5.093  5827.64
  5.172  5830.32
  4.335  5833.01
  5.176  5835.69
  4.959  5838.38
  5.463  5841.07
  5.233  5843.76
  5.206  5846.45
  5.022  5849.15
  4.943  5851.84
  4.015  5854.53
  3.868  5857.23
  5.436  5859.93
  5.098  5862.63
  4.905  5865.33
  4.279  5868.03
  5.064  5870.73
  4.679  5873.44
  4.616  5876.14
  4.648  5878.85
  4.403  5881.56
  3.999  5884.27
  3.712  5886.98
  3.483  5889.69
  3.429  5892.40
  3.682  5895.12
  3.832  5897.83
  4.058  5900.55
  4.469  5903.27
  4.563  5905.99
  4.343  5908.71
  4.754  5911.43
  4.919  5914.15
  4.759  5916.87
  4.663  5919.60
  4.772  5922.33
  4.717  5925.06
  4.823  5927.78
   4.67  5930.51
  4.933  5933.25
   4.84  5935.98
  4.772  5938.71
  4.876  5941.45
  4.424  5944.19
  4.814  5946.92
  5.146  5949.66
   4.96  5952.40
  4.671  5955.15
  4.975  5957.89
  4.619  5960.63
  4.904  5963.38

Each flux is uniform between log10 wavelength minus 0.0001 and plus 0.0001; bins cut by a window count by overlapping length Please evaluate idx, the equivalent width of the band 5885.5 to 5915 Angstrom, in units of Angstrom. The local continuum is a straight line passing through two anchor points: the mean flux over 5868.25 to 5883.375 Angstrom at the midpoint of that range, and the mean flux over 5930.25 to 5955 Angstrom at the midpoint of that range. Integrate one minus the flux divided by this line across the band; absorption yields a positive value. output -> 3.8 Angstrom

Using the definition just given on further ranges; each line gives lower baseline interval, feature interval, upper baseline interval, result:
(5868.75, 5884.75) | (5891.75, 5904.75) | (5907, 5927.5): 2.03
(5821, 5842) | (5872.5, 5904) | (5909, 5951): 5.26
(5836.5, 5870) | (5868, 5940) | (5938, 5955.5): 5.95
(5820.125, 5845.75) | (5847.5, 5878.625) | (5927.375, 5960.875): 1.70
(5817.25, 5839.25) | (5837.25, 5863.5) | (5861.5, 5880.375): -0.31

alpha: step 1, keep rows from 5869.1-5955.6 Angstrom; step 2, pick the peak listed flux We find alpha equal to 5.146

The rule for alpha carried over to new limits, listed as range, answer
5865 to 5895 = 5.064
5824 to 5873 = 5.463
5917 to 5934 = 4.933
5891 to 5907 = 4.563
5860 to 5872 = 5.098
